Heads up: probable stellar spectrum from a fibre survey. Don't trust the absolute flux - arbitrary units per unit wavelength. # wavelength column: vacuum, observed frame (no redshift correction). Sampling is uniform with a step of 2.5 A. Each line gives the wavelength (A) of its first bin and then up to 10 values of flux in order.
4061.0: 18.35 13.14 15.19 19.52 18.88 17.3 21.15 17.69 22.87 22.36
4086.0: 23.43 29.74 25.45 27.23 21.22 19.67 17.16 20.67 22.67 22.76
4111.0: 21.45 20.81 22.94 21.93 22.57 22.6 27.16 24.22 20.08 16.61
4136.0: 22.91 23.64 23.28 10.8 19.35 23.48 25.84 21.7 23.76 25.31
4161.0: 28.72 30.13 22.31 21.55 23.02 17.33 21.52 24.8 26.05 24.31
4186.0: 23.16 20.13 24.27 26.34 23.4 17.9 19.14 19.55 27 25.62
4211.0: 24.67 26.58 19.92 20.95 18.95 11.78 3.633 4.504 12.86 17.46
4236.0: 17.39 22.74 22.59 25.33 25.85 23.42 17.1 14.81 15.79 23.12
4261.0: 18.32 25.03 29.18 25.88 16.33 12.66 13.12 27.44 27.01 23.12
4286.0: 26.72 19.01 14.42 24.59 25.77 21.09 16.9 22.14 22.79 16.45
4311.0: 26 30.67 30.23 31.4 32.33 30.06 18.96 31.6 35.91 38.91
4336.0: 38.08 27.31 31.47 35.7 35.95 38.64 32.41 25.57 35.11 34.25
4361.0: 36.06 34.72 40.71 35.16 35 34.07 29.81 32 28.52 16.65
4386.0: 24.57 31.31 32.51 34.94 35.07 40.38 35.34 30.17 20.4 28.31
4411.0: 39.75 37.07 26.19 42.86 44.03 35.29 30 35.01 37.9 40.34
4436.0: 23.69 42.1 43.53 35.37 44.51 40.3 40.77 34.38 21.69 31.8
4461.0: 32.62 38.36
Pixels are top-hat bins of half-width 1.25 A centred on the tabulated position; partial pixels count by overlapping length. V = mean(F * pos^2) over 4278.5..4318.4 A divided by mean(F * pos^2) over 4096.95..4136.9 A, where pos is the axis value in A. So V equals 1.18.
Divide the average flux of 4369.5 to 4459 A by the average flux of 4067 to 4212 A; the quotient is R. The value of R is 1.51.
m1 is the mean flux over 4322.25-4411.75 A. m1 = 32.3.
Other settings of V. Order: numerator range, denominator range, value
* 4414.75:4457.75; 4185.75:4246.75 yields 2.01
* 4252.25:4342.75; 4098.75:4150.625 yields 1.25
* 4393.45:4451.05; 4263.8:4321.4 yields 1.64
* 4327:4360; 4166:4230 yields 1.76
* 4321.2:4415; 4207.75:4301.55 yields 1.71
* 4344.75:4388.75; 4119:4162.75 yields 1.59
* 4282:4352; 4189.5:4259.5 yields 1.47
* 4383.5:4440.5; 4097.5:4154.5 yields 1.79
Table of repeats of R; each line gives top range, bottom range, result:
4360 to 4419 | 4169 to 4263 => 1.59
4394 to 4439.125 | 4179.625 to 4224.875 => 1.56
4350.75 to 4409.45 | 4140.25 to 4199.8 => 1.39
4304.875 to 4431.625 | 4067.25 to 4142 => 1.46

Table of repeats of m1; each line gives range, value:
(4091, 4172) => 22.5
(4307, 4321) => 27.4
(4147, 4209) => 23.4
